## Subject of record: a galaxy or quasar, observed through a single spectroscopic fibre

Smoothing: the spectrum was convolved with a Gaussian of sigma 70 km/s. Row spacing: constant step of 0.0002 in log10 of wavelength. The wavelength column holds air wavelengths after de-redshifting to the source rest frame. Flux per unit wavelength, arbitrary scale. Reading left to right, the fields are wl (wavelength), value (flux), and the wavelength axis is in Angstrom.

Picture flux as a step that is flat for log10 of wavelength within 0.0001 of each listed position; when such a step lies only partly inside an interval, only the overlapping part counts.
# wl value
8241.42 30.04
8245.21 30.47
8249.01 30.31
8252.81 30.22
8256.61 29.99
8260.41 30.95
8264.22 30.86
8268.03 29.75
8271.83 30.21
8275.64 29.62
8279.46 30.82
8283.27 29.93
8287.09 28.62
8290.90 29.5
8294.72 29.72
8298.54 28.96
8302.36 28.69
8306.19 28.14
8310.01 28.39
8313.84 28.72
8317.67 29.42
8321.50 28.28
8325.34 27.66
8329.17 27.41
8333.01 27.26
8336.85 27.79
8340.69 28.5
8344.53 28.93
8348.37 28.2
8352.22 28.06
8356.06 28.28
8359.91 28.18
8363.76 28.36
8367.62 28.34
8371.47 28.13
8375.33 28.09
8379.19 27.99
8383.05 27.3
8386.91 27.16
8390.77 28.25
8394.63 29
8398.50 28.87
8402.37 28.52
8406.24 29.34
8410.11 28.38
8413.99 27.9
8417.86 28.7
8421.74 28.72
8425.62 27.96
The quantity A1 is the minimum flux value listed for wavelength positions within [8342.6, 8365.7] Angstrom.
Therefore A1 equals 28.06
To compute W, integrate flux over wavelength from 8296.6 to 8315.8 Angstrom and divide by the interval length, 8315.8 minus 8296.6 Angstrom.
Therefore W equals 28.6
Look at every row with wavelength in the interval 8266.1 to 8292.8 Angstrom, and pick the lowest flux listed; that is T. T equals 28.62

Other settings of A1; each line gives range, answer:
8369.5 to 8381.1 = 27.99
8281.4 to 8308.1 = 28.14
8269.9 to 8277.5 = 29.62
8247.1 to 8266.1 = 29.99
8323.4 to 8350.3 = 27.26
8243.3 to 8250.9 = 30.31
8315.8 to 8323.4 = 28.28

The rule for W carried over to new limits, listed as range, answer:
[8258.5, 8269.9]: 30.5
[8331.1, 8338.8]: 27.5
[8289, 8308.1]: 29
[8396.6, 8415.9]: 28.6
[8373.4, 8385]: 27.8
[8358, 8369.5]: 28.3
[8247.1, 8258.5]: 30.2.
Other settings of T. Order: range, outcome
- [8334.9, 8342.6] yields 27.79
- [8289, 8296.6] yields 29.5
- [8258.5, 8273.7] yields 29.75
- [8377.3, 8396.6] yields 27.16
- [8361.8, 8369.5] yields 28.34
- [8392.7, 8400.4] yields 28.87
